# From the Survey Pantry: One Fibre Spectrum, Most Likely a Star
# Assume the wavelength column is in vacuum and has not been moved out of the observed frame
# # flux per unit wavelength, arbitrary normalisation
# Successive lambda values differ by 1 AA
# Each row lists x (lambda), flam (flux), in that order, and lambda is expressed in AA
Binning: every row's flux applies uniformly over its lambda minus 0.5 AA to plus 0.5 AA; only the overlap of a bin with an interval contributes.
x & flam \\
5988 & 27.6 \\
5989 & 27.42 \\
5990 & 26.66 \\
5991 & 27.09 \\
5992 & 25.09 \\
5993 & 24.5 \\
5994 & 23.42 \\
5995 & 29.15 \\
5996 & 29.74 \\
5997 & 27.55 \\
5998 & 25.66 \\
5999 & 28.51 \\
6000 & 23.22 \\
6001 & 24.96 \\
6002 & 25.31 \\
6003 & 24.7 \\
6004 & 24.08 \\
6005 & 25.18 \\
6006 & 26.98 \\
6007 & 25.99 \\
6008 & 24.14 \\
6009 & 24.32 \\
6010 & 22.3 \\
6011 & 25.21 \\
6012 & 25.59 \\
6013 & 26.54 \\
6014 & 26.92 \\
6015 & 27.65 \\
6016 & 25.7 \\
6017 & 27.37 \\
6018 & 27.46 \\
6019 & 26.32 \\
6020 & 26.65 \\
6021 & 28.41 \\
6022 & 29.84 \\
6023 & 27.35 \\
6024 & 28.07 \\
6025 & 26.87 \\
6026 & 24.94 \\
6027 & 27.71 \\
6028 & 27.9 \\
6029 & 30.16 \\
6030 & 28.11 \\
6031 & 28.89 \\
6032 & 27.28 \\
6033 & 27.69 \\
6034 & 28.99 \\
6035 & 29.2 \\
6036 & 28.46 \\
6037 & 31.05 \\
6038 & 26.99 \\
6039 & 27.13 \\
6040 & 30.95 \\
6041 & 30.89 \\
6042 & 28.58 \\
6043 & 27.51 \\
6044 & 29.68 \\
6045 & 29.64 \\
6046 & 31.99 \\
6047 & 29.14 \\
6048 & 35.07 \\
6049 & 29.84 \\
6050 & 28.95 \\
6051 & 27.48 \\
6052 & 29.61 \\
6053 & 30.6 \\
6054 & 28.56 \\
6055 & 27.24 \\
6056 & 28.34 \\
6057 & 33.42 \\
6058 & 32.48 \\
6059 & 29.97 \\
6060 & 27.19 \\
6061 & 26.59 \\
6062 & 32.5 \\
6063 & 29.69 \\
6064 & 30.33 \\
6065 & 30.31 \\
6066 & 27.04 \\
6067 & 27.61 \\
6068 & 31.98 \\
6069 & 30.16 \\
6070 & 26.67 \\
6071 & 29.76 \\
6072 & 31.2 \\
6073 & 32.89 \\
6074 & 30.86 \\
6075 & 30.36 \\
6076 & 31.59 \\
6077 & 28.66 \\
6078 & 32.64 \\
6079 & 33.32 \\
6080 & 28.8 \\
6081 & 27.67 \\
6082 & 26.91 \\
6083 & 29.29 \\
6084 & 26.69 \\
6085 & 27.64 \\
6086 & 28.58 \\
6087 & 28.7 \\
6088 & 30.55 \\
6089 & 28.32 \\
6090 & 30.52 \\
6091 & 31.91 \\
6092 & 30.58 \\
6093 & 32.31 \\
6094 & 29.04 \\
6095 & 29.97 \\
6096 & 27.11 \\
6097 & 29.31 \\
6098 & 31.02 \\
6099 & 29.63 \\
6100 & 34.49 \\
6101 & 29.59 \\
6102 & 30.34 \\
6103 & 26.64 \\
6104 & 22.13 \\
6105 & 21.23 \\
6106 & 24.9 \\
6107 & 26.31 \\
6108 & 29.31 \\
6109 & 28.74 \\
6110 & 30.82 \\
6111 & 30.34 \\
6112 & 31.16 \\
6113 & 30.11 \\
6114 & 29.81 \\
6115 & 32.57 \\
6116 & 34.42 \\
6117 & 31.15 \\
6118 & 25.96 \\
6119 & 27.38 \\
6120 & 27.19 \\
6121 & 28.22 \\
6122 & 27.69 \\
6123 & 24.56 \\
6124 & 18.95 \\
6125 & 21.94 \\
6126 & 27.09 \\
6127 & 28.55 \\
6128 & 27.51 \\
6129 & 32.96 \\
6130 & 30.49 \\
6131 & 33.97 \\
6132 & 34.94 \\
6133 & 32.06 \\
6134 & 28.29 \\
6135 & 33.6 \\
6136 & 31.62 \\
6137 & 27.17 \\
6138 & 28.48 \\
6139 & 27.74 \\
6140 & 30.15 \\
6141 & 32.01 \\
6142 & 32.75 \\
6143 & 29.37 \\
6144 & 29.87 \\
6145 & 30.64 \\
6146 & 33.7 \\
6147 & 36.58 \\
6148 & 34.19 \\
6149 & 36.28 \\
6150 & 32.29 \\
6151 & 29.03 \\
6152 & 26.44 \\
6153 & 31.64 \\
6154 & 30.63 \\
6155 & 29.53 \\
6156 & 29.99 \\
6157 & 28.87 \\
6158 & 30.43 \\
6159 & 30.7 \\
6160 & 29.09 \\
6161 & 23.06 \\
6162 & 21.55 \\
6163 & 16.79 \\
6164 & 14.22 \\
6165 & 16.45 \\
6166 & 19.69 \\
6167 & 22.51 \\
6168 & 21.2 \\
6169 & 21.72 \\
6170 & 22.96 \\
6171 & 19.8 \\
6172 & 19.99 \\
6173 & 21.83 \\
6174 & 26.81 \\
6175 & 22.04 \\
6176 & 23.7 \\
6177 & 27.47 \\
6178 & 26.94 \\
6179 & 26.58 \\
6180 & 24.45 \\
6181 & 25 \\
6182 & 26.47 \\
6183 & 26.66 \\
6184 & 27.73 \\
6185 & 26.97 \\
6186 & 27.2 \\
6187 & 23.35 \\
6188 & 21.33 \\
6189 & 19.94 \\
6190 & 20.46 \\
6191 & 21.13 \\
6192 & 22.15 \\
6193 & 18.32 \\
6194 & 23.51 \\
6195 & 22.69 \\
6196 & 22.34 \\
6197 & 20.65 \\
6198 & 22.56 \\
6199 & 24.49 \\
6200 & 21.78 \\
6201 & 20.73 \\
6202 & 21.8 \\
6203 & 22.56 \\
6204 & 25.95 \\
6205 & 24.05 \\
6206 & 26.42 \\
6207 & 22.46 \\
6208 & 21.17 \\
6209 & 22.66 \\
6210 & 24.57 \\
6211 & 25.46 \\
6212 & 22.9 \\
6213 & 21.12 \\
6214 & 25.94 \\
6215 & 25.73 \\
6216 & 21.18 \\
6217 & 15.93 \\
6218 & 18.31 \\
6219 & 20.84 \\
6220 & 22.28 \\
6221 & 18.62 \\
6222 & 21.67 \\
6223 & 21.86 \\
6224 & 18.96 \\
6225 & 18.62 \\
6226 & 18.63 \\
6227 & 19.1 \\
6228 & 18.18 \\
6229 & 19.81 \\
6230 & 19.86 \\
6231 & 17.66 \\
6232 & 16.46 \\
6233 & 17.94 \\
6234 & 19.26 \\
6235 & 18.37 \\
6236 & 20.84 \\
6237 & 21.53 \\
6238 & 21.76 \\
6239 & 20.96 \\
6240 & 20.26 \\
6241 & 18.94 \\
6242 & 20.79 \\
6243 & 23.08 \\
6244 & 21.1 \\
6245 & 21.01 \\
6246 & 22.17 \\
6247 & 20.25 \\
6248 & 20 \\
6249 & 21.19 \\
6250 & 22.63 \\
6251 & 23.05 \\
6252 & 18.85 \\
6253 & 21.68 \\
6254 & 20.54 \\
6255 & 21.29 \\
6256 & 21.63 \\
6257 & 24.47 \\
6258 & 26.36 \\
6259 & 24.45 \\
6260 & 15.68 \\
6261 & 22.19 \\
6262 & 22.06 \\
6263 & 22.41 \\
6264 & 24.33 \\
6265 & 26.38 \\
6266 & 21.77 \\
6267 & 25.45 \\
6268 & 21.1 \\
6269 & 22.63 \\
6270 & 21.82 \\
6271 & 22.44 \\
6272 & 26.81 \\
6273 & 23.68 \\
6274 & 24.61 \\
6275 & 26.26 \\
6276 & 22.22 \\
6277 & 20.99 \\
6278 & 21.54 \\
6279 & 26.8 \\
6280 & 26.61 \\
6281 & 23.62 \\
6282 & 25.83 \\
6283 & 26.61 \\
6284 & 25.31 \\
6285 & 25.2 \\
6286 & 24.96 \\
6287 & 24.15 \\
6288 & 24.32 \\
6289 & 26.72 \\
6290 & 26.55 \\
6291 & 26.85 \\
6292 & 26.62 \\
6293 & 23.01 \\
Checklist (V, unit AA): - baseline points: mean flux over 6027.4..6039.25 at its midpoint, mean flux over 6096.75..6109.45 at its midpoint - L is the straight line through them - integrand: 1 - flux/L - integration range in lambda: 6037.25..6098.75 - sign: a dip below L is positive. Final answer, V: -3.2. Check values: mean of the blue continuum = 28.5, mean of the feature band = 29.7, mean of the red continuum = 27.9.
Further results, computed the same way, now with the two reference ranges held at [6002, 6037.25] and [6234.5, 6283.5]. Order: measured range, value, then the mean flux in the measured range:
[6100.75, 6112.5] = -1.06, 27.6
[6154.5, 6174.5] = 0.73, 23.4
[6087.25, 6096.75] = -1.64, 30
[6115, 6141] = -4.30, 29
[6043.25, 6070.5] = -3.59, 29.7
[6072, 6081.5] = -1.81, 30.8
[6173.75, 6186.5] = -1.09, 26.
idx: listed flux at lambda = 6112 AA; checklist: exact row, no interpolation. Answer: 31.16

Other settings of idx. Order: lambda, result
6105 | 21.23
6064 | 30.33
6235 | 18.37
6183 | 26.66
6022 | 29.84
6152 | 26.44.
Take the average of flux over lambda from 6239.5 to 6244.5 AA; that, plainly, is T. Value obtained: 20.8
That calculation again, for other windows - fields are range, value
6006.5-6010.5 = 24.2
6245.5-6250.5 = 21.2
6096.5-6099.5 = 30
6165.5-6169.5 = 21.3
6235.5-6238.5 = 21.4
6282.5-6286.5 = 25.5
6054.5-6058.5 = 30.4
